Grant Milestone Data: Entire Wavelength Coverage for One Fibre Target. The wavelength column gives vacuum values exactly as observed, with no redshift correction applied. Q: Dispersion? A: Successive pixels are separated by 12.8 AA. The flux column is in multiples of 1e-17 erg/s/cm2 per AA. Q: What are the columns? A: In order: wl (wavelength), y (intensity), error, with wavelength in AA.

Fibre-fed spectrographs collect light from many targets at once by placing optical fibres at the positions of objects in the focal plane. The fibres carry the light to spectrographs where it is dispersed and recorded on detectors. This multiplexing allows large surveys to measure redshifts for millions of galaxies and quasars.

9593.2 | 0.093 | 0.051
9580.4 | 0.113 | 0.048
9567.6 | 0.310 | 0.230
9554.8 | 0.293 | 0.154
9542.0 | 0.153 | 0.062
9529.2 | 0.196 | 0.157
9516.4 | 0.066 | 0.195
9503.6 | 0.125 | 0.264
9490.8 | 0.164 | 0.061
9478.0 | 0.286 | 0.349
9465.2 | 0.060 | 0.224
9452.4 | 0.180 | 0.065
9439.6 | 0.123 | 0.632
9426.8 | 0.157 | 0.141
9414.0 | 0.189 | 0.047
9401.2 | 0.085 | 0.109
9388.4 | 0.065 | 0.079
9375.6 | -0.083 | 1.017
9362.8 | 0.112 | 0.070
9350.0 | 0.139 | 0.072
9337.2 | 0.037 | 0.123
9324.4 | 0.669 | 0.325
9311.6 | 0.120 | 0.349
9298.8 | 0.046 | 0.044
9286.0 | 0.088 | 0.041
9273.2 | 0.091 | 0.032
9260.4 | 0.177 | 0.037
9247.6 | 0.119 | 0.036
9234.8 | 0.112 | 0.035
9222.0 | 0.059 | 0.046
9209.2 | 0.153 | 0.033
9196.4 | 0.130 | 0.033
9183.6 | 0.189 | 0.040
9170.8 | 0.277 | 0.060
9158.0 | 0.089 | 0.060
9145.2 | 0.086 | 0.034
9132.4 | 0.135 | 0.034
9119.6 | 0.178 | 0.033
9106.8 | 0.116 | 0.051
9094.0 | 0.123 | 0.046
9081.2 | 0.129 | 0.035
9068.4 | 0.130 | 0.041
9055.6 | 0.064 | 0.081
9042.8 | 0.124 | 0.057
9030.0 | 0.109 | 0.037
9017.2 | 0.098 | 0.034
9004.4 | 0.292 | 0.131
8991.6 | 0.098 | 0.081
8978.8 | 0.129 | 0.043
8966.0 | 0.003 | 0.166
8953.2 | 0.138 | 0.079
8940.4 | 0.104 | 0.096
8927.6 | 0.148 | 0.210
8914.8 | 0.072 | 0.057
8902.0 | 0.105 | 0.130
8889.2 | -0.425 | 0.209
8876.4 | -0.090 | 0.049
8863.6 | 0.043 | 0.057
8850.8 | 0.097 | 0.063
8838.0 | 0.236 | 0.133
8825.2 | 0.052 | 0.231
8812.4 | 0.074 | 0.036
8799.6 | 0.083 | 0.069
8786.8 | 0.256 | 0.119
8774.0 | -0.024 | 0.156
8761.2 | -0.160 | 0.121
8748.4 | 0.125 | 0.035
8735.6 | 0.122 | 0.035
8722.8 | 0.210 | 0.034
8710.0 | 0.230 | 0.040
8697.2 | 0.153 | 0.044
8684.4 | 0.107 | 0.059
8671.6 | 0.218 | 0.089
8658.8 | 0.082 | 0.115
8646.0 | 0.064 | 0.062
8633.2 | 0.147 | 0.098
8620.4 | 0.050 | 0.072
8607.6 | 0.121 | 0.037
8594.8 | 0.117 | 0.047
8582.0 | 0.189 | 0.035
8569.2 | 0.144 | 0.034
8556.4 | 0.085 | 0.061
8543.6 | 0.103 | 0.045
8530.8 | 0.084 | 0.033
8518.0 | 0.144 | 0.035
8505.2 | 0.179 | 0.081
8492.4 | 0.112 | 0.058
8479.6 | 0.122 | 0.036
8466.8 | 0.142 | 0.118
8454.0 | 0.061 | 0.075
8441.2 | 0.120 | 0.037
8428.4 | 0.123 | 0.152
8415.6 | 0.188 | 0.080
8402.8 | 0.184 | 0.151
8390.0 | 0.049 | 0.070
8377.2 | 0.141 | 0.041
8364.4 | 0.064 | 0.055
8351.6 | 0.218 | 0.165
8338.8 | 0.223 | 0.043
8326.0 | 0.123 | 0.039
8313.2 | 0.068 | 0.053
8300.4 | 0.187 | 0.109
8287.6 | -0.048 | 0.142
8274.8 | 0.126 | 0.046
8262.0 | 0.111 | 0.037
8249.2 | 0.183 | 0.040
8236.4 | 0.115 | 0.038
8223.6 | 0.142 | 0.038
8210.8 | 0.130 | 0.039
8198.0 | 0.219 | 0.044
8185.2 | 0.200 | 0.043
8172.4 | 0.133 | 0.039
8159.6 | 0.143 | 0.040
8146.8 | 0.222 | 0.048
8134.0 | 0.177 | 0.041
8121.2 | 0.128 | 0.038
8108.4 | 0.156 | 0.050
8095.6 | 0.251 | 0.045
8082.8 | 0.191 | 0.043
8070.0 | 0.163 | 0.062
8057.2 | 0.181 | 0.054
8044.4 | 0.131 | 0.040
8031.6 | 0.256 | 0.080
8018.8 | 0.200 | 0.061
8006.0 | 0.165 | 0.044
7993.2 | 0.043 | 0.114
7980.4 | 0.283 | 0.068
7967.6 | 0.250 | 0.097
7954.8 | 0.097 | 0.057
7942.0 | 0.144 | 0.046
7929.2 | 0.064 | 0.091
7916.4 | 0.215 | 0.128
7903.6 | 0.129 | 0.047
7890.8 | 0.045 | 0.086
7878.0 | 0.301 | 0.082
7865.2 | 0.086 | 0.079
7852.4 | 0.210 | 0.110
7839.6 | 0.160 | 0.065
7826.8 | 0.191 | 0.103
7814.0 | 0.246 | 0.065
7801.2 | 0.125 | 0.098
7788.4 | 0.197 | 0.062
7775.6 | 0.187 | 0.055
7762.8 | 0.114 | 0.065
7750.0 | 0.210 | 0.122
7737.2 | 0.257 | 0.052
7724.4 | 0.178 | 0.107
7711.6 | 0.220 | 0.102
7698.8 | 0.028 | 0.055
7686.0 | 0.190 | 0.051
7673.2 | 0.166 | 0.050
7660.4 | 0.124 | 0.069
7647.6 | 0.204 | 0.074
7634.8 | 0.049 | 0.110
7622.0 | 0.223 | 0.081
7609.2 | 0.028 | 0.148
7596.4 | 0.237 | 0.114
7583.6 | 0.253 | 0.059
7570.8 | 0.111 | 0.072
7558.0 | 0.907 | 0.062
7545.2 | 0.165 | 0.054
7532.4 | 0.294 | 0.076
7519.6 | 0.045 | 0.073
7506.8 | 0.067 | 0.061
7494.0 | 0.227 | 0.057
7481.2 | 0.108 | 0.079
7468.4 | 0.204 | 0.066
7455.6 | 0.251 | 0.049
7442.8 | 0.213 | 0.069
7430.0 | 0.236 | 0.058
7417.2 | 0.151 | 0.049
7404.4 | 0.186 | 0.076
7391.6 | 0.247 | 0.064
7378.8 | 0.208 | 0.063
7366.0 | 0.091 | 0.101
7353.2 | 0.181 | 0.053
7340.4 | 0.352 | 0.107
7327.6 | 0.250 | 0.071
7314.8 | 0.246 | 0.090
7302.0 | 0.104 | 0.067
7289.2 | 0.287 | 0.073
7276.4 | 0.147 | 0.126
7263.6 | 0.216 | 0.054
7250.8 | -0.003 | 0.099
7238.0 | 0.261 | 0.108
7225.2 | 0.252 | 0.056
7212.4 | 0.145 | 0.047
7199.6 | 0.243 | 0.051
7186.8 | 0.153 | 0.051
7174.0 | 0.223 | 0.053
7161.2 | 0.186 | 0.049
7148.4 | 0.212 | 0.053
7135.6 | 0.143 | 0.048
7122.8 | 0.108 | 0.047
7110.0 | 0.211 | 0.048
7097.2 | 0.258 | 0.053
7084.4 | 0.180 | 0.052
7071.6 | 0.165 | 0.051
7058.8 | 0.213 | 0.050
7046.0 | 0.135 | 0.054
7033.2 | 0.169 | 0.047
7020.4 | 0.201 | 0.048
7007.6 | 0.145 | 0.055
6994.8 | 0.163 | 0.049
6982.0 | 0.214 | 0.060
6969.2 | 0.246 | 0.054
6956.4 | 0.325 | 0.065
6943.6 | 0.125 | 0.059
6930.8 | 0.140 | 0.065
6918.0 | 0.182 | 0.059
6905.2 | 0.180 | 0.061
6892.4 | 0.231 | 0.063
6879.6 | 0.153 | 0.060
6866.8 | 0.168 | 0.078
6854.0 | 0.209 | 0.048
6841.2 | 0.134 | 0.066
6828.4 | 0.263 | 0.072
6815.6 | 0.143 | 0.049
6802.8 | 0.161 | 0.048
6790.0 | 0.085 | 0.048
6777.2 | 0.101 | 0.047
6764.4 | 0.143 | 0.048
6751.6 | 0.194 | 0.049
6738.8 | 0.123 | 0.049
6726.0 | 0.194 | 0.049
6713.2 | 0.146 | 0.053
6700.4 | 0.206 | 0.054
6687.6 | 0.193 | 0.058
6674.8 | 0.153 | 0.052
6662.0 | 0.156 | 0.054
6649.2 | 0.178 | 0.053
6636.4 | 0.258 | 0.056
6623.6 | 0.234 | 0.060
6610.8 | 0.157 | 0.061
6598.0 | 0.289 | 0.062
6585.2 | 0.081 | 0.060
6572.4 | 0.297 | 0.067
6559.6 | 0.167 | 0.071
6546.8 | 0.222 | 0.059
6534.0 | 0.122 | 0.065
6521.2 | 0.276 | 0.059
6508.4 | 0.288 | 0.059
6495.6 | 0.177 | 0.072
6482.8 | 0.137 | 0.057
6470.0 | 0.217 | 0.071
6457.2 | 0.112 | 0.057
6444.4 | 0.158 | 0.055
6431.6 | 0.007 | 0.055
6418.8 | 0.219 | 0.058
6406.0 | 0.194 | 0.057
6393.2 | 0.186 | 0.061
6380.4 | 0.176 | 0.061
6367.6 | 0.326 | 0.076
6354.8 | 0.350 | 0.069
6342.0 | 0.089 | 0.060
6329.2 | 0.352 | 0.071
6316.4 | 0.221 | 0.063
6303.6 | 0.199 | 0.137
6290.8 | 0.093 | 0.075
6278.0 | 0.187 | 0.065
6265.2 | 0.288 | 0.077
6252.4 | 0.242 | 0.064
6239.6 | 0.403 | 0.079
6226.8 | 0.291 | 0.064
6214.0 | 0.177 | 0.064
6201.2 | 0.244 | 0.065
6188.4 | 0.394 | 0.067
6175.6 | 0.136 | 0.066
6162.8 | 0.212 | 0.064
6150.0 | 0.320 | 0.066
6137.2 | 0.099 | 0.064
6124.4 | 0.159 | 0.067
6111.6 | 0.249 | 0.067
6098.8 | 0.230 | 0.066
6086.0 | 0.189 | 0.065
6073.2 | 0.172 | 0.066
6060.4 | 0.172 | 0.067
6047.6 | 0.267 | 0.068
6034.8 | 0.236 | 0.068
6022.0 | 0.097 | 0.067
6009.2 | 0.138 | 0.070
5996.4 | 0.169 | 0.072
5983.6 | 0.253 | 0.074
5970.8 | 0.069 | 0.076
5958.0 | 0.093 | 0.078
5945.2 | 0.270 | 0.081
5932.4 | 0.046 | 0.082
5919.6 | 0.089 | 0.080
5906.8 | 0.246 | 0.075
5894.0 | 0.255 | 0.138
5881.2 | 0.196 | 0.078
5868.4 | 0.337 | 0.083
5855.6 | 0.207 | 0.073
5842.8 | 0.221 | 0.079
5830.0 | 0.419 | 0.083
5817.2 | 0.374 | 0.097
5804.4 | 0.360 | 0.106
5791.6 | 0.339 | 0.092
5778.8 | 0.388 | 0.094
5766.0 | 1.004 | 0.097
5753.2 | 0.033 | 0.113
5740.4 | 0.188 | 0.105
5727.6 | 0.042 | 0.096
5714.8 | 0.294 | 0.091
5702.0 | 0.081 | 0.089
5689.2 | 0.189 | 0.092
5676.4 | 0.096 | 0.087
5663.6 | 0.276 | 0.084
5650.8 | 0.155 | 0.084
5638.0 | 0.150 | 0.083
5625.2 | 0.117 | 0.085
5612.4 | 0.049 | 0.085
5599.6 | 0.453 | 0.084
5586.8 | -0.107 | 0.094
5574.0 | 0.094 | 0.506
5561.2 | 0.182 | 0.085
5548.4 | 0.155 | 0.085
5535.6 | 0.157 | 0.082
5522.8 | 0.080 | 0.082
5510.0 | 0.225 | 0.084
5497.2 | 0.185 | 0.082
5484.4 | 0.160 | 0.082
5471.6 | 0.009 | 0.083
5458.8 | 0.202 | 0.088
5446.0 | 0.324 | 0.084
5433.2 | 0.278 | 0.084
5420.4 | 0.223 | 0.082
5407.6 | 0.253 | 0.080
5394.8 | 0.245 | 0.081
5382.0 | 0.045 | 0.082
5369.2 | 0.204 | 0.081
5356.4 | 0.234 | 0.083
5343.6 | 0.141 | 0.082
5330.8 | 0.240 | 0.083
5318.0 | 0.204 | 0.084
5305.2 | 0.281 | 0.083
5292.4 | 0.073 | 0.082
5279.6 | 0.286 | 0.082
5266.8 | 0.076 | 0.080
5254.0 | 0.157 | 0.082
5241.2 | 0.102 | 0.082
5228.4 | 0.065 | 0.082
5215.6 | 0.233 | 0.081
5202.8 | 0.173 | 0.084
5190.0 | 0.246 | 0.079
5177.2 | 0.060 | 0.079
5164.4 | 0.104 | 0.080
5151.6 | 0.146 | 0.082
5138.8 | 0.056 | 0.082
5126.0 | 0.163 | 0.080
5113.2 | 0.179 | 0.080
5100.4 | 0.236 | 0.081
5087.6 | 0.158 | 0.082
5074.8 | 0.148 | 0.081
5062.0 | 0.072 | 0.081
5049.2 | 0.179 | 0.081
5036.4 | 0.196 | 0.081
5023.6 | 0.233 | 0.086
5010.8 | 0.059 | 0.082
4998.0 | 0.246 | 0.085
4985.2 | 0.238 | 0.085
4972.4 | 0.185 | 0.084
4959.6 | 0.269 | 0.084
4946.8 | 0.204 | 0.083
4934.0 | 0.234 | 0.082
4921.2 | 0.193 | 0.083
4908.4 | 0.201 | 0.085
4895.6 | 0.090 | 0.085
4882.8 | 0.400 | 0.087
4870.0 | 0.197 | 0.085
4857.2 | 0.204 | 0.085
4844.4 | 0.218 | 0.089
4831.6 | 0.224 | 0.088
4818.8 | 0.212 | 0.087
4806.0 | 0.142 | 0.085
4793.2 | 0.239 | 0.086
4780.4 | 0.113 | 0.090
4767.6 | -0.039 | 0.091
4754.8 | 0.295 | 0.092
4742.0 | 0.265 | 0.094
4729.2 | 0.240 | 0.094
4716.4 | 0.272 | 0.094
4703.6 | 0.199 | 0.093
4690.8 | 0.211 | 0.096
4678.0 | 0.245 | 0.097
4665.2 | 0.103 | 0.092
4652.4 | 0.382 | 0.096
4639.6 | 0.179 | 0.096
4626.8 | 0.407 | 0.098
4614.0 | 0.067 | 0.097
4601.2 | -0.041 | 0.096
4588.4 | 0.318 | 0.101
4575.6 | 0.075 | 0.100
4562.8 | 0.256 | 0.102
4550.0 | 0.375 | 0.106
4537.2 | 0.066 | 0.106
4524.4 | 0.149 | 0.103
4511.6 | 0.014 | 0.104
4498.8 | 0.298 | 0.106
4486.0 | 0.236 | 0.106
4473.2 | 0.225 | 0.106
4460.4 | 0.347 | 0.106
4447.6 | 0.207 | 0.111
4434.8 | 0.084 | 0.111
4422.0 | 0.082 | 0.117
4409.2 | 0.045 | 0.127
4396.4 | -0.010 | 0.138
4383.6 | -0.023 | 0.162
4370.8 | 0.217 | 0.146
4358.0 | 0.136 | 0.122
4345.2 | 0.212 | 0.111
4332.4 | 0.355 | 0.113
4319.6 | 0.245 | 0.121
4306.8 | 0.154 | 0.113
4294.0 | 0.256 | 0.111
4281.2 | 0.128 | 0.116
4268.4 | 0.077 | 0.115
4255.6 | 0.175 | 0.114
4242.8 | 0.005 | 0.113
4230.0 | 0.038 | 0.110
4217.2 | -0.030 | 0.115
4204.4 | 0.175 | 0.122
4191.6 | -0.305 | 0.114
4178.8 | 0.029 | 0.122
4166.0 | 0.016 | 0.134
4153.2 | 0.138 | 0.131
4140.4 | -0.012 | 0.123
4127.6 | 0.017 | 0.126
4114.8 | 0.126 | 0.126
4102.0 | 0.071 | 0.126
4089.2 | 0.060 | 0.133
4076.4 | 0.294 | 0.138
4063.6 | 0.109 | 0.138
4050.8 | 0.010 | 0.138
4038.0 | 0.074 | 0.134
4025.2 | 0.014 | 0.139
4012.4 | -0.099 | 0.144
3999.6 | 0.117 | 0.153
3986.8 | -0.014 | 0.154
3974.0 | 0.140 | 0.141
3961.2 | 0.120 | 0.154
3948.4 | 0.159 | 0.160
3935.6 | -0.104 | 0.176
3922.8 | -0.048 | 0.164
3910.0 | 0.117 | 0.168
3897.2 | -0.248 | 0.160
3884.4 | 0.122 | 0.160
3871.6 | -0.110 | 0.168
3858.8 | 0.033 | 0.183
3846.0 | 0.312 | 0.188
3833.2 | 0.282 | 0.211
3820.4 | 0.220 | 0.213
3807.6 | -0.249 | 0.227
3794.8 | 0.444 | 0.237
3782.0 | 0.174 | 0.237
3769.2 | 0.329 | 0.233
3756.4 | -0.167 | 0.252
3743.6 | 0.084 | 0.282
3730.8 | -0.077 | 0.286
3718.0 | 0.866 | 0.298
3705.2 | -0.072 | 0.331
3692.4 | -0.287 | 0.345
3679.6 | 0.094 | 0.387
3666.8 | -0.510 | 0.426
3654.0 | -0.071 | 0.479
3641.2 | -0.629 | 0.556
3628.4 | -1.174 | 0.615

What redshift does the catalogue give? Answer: 0.15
